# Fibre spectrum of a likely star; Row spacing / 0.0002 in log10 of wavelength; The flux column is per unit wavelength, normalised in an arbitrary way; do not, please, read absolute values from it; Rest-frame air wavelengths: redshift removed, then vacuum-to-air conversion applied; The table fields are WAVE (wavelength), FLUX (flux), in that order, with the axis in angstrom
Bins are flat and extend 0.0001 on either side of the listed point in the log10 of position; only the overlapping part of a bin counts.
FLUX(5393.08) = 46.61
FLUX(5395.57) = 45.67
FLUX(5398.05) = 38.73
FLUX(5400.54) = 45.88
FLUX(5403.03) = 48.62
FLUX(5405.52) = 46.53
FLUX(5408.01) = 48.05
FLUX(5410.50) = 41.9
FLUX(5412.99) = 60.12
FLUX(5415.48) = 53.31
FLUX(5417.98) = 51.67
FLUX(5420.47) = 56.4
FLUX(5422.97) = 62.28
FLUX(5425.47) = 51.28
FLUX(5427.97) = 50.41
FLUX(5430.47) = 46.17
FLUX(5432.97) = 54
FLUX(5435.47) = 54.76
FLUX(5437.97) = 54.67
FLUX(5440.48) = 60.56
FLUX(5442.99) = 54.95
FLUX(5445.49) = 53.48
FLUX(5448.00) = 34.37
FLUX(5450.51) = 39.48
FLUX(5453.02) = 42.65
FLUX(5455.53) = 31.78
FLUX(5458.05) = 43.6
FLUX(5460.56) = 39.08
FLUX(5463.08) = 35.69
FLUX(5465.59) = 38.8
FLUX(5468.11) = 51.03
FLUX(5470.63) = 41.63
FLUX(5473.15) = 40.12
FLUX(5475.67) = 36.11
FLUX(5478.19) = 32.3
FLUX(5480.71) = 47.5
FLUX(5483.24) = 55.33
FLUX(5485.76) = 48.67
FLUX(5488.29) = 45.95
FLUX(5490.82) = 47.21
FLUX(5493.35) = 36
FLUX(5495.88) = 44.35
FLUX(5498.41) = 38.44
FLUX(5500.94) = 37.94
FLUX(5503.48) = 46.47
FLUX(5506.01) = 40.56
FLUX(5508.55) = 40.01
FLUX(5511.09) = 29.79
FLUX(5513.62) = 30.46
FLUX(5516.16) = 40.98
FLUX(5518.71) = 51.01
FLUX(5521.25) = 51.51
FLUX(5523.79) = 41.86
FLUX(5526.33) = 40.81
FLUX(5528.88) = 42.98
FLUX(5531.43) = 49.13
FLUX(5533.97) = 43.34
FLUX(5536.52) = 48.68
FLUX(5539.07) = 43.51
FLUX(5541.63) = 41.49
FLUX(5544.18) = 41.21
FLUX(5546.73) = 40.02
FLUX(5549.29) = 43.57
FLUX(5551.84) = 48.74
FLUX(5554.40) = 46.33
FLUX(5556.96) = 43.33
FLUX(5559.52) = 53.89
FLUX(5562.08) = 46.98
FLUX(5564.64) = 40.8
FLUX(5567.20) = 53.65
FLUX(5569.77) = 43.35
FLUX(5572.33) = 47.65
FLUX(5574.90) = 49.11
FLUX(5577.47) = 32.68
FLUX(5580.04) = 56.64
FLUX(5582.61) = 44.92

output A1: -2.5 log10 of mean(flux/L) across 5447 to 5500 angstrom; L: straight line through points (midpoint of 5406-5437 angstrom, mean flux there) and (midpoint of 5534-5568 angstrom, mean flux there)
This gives 0.19 mag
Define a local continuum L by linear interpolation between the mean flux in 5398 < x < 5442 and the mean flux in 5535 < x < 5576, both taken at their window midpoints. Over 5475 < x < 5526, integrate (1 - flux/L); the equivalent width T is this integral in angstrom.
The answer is 6.4 angstrom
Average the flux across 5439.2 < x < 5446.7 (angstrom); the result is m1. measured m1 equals 56.3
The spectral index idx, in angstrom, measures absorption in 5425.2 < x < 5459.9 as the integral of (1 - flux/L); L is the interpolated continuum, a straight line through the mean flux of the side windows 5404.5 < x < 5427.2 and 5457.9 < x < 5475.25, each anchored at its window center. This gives -0.9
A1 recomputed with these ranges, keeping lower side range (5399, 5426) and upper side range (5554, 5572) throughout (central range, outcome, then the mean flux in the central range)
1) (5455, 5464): 0.30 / 38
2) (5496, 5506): 0.18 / 41.3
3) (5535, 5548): 0.11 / 43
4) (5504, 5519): 0.25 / 38.4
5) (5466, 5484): 0.16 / 42.9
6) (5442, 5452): 0.12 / 45.3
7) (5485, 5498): 0.12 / 43.9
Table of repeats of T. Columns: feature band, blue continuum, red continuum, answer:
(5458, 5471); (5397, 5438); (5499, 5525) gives 1.3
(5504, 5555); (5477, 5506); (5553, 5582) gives 2.6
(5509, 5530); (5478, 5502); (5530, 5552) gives 1.4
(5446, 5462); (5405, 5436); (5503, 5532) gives 3.1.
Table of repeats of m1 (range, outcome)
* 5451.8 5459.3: 39.3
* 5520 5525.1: 46.7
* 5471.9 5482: 39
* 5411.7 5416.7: 56.7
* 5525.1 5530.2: 41.9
